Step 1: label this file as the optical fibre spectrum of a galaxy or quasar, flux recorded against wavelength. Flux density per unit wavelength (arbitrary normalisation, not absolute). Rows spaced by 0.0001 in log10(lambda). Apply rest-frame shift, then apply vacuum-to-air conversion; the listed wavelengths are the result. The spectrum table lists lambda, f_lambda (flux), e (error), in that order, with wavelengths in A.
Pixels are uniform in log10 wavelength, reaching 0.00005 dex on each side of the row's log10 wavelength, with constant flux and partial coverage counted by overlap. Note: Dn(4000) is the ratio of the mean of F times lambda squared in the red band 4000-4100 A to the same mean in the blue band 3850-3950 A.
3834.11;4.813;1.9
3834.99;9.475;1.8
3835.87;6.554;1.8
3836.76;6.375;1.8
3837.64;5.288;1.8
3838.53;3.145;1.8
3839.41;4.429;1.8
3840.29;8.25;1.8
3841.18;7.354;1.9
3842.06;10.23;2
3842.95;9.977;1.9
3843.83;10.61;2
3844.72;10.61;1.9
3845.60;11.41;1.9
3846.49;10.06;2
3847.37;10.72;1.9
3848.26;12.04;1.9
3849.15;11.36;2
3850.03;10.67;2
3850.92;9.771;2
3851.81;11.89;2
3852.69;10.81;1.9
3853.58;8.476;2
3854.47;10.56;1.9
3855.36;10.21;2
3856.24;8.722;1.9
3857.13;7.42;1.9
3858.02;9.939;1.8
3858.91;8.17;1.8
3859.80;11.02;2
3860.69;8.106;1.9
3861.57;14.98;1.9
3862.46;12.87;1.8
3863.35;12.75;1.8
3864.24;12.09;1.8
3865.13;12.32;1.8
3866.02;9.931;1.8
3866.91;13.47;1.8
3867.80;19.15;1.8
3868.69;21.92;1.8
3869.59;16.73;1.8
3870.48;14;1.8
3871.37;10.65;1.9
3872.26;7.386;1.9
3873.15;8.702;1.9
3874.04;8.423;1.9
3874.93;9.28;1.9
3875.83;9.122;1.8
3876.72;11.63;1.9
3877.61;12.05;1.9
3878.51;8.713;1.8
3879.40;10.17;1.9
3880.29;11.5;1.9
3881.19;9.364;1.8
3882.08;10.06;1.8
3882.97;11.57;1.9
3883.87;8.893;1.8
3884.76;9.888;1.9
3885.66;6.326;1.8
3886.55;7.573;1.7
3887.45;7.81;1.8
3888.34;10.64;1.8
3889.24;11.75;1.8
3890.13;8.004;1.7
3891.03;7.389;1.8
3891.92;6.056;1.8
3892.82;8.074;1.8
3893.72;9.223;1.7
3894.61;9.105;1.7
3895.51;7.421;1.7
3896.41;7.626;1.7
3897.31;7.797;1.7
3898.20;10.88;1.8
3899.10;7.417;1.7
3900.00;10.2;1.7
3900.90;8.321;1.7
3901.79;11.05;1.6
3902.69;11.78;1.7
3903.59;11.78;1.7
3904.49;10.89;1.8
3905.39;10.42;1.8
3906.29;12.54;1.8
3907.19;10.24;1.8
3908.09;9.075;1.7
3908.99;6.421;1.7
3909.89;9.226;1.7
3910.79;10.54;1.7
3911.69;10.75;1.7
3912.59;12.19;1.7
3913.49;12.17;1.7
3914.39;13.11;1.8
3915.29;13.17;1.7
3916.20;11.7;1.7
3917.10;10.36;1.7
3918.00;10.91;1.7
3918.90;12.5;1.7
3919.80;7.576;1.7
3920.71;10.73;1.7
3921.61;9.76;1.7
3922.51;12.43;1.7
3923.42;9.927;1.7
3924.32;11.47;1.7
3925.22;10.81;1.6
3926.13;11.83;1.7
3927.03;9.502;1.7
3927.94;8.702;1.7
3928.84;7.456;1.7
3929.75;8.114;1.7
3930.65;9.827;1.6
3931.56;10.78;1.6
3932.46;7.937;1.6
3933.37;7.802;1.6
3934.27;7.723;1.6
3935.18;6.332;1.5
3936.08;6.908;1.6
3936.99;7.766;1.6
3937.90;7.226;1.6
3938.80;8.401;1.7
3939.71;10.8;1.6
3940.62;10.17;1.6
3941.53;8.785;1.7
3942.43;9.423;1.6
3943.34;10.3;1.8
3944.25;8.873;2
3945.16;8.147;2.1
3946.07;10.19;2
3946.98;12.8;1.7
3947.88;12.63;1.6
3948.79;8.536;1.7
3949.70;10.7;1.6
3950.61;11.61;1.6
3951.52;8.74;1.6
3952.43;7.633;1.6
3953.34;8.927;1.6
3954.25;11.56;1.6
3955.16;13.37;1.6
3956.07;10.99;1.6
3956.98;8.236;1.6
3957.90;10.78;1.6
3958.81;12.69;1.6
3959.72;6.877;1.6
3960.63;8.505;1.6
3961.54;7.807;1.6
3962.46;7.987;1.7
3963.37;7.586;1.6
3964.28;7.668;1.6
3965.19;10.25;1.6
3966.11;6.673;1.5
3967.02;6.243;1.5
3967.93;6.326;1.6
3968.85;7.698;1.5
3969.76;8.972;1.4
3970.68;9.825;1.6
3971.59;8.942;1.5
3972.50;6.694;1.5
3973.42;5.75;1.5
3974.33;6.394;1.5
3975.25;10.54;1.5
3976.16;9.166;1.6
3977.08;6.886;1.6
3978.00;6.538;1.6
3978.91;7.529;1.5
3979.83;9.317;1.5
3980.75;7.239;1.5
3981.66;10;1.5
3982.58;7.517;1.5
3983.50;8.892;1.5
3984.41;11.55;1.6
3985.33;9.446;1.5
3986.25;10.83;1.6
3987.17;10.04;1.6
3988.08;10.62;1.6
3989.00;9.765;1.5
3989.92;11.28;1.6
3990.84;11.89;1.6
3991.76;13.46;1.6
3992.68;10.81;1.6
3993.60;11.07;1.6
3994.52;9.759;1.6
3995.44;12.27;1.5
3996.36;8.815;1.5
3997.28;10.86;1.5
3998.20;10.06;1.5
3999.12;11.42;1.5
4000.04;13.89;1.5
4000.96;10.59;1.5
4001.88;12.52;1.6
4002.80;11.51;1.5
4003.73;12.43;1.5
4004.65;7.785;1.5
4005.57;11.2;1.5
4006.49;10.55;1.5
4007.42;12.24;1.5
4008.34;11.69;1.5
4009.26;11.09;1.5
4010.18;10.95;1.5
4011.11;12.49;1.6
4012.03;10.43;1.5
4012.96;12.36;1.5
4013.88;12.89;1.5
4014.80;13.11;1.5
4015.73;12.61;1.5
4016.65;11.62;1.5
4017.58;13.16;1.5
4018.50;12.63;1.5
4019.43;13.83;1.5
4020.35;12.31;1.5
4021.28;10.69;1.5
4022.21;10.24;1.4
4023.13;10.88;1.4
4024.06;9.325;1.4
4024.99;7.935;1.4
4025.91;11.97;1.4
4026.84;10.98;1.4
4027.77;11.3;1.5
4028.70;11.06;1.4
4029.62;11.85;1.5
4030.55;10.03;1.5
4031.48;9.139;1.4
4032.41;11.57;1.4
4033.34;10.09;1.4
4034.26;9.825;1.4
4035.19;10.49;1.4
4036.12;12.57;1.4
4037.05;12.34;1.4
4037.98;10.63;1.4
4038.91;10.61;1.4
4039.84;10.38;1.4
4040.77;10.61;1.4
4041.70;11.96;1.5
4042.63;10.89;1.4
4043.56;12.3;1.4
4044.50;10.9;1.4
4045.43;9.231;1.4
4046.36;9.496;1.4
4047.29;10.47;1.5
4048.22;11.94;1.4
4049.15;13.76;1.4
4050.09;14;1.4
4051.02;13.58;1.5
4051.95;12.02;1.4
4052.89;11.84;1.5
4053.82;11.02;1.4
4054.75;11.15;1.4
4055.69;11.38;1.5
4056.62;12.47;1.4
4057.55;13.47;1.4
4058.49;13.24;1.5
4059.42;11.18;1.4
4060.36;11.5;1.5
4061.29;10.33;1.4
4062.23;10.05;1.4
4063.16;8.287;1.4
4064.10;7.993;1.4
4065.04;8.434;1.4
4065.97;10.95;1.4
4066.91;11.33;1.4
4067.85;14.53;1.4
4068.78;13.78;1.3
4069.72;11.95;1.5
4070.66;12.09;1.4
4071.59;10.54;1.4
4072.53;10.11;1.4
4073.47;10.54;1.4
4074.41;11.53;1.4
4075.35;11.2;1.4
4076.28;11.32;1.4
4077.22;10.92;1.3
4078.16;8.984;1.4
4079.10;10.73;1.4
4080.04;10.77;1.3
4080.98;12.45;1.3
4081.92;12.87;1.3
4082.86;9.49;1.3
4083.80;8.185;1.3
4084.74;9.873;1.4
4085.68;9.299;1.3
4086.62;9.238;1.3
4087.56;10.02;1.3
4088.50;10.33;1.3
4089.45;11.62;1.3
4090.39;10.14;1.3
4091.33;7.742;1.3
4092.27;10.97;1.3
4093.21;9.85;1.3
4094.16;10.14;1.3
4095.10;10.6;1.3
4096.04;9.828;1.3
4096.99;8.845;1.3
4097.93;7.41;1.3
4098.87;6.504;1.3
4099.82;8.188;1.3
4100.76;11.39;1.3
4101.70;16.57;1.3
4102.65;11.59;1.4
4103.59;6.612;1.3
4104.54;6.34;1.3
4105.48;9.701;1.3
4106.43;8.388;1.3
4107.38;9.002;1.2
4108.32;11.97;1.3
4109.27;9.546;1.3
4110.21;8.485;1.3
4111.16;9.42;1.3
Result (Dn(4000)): 1.17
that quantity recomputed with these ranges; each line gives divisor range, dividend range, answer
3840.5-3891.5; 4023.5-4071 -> 1.15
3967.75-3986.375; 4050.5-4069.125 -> 1.42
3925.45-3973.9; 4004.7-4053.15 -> 1.31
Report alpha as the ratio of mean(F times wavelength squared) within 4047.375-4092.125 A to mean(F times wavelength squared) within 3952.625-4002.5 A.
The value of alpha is 1.2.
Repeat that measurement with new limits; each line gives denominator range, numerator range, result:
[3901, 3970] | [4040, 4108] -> 1.18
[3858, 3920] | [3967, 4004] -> 0.97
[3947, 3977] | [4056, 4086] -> 1.29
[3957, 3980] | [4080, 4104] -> 1.31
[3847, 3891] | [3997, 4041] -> 1.13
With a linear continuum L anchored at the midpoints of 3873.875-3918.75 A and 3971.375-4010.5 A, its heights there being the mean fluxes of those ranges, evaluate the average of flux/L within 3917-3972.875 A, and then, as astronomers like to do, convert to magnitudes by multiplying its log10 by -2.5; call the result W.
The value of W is 0.07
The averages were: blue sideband 9.84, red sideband 10.1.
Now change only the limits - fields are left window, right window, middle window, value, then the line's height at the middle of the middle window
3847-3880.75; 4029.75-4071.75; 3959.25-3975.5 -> 0.40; 11.3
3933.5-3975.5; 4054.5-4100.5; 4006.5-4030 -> -0.19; 9.73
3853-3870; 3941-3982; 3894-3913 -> 0.10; 10.7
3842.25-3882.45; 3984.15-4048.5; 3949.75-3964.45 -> 0.17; 11.1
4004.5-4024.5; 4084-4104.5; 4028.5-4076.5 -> -0.05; 10.7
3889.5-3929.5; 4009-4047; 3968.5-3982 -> 0.30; 10.6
